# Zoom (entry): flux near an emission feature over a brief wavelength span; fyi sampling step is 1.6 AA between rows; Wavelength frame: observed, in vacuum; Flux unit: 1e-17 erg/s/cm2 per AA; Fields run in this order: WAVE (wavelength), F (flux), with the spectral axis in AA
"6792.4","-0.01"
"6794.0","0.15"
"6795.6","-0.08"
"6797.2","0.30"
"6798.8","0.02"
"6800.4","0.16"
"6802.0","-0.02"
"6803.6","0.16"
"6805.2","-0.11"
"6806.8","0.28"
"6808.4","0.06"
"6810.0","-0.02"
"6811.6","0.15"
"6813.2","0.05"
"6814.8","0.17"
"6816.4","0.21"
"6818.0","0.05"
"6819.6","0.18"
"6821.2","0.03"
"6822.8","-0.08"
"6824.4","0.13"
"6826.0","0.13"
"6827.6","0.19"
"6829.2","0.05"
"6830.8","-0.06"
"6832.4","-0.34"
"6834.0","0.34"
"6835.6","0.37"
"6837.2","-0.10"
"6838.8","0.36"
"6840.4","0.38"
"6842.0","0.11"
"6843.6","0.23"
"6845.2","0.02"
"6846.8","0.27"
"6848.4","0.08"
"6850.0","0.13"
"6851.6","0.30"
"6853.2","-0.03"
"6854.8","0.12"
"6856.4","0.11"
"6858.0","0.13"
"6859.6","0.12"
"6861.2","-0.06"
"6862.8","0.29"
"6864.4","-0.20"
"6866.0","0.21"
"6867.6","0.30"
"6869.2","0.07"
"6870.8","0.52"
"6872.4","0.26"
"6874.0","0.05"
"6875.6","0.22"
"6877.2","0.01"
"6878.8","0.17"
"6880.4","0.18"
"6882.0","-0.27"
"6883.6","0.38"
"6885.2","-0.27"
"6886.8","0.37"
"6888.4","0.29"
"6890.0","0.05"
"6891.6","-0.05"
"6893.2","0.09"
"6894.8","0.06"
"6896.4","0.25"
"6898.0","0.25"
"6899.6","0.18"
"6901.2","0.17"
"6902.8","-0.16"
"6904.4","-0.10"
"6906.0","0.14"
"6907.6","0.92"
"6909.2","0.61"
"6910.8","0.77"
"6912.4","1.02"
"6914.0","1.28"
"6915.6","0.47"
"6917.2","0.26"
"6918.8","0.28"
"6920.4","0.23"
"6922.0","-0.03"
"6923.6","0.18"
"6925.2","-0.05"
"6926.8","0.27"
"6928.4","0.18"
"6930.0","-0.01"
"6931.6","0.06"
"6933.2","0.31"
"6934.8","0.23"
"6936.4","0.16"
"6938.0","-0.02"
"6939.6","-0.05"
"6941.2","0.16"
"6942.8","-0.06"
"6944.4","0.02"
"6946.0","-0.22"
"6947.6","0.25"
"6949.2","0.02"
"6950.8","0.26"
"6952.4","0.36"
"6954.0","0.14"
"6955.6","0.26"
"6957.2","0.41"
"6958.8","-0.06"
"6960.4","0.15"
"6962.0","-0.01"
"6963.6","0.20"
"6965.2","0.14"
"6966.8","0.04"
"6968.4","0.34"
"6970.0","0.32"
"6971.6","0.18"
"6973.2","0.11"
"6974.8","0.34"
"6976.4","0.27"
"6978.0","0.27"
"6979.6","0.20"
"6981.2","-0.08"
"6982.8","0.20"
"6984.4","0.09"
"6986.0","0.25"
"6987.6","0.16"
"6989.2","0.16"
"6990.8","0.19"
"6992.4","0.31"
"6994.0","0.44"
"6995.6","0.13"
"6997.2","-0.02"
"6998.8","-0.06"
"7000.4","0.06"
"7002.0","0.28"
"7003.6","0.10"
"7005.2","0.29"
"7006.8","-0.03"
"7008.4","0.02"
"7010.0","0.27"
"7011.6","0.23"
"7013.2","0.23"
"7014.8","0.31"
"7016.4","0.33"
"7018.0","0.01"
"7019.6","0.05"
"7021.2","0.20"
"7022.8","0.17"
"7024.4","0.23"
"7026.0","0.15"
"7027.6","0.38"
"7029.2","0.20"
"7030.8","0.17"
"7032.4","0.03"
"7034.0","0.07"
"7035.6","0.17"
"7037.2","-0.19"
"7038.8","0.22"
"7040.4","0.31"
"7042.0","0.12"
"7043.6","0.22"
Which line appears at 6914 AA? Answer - [O II] 3727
